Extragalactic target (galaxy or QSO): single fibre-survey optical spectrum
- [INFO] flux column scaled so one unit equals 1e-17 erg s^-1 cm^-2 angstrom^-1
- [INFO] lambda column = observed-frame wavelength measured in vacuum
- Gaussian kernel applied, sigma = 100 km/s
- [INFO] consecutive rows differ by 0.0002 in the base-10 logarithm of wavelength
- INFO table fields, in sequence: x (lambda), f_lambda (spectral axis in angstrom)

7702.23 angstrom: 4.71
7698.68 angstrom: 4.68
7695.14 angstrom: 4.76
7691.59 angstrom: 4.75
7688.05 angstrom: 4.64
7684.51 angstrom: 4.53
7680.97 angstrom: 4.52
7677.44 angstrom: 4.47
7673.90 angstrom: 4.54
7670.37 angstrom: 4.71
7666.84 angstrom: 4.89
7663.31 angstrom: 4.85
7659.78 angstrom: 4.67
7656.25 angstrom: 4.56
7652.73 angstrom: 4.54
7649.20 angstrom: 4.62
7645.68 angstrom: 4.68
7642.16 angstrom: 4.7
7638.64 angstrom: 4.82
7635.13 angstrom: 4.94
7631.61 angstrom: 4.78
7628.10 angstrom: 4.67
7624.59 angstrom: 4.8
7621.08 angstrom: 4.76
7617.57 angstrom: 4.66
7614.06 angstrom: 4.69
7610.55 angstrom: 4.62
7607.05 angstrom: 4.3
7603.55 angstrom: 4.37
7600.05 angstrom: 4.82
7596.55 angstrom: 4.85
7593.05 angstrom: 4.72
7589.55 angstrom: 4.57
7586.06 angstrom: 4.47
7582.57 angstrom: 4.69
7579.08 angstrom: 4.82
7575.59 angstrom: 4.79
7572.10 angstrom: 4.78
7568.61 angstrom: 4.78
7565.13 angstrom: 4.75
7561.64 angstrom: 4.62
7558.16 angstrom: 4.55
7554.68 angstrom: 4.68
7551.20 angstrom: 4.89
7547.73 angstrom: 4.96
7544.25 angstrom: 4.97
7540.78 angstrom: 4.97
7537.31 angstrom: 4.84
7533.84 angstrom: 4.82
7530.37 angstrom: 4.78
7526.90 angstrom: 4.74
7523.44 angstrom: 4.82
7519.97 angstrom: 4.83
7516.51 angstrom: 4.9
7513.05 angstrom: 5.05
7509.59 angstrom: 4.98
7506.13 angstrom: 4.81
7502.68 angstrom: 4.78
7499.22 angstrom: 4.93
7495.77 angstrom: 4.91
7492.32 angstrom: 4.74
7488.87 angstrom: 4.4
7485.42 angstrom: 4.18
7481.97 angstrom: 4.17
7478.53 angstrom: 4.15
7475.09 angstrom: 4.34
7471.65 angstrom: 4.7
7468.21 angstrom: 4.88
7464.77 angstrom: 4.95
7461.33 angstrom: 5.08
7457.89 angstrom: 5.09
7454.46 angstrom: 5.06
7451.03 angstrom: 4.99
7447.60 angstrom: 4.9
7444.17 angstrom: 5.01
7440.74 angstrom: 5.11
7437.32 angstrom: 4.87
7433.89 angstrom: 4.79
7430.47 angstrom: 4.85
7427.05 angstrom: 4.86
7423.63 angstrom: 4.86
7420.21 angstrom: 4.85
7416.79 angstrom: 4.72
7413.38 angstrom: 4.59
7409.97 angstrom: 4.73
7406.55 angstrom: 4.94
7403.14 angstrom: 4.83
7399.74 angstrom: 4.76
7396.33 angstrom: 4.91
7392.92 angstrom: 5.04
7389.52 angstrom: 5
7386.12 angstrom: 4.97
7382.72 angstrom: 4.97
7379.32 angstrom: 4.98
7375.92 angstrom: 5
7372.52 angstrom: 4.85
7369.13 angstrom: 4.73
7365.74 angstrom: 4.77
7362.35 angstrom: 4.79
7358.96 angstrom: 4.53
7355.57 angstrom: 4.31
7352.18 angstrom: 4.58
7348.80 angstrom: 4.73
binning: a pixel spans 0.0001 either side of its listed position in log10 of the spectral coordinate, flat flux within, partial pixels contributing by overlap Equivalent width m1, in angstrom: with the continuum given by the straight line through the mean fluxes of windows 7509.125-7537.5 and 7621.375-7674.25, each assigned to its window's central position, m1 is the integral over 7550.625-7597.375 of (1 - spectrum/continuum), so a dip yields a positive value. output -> 1.0 angstrom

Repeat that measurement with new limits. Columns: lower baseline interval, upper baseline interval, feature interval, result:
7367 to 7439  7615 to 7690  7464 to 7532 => 1.3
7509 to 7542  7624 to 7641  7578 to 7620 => 1.7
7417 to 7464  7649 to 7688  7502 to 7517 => -0.2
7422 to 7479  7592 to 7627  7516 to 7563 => -0.6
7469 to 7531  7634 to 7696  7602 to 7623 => 0.5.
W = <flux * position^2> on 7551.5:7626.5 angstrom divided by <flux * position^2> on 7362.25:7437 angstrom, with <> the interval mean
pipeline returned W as 1.01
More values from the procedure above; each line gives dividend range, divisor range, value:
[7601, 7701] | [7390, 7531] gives 1.02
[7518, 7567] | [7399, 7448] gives 1.02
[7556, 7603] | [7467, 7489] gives 1.10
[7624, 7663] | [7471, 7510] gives 1.07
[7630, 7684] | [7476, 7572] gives 1.02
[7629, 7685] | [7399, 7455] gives 1.02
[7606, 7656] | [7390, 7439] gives 1.03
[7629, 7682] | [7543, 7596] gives 1.01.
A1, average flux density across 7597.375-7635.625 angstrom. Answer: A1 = 4.67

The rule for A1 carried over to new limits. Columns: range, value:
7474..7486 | 4.21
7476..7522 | 4.67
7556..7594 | 4.68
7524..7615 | 4.73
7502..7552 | 4.88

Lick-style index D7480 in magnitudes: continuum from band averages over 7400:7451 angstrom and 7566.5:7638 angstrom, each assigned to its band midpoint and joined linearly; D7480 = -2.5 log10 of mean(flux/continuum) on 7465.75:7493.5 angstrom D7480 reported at 0.083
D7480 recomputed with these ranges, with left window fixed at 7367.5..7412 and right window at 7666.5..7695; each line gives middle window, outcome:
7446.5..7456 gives -0.033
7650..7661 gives 0.015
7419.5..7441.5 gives -0.004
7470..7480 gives 0.098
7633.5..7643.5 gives -0.037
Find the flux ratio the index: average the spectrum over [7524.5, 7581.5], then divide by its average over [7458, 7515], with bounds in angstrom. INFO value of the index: 1.02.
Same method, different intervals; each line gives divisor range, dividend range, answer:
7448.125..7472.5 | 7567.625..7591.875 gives 0.95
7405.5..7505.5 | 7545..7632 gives 0.98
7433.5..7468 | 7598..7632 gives 0.93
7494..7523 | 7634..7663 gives 0.96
